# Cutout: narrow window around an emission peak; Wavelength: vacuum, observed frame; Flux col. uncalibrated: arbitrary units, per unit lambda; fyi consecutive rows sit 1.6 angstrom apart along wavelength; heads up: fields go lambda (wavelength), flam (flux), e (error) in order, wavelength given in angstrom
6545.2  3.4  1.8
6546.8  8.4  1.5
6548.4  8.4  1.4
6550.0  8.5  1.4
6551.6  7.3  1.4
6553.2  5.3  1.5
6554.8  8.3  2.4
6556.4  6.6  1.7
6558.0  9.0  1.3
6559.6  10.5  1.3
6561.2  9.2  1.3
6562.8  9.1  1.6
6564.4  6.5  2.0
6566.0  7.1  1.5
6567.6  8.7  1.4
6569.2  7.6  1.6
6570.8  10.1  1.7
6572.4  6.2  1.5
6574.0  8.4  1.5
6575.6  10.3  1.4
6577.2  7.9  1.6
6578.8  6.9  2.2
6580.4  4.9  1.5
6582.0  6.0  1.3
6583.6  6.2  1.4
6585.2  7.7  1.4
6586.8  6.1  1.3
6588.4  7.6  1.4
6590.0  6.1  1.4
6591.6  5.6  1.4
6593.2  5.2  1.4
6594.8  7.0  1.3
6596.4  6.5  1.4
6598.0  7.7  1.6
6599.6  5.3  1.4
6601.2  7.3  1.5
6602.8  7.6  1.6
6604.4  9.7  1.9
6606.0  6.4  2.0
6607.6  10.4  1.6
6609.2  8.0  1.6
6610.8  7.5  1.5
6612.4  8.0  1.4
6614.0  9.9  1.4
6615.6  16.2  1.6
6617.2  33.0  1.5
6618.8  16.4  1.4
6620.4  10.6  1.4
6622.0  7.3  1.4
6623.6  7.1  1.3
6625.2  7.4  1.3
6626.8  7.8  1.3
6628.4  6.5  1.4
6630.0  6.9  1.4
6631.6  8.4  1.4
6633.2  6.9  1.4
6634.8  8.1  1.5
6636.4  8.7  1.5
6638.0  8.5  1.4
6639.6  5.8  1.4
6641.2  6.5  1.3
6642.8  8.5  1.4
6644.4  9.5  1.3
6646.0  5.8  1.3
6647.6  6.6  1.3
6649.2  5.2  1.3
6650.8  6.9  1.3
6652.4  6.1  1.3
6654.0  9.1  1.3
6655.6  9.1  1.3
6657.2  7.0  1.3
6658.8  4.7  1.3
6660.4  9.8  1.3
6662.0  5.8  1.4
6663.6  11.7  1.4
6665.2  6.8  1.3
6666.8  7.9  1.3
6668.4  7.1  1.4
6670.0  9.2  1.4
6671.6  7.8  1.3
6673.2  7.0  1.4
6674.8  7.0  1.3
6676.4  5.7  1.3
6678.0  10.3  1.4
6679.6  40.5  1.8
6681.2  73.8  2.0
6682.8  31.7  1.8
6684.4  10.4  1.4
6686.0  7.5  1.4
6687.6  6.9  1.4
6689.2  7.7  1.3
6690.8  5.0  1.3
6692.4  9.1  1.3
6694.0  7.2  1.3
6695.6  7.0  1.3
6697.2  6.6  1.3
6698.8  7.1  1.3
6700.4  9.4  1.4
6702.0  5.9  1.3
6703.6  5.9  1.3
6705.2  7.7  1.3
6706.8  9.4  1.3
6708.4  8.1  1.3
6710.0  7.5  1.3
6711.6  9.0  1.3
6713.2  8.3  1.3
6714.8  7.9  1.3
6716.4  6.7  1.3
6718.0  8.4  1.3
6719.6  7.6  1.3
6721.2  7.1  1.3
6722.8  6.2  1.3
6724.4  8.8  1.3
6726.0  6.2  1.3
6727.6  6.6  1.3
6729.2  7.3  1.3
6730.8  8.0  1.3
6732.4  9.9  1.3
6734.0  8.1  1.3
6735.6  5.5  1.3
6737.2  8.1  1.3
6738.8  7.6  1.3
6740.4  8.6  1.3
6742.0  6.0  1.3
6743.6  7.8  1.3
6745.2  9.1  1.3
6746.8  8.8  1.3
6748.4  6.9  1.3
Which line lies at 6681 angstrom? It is [O III] 5007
